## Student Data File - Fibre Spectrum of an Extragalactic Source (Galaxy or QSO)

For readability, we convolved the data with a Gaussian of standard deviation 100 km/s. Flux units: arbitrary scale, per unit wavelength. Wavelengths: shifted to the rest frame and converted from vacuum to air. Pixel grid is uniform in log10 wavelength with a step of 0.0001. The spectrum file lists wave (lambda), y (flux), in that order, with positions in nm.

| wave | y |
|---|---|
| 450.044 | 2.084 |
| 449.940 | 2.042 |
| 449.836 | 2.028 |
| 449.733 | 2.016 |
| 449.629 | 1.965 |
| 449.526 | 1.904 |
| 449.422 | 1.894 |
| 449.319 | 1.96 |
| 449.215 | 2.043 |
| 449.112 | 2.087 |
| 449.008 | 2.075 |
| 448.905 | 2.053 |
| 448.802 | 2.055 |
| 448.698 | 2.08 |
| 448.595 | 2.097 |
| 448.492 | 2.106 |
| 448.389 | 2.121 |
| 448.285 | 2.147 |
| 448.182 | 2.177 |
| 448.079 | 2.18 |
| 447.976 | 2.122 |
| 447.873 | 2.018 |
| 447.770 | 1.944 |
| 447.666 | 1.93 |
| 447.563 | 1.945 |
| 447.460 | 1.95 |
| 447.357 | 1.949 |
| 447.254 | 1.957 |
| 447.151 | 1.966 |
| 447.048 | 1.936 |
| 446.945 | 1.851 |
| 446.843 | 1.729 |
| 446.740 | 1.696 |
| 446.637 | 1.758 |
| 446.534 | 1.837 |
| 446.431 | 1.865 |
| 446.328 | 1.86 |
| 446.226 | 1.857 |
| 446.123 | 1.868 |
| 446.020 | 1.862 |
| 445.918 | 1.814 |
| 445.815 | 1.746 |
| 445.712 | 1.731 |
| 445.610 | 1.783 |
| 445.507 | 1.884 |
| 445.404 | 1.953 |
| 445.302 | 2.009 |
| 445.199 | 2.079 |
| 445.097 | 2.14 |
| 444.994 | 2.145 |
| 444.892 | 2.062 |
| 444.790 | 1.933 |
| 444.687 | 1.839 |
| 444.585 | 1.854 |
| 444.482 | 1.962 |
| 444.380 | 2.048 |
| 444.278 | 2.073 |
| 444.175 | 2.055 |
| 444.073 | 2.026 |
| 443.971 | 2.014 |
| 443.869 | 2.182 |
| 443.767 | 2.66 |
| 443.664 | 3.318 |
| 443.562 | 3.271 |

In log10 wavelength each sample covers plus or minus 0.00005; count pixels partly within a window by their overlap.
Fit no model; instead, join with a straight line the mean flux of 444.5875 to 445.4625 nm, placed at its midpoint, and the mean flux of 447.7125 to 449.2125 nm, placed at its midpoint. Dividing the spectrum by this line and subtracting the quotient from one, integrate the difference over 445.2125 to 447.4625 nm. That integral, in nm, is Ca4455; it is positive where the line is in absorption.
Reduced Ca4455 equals 0.20 nm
